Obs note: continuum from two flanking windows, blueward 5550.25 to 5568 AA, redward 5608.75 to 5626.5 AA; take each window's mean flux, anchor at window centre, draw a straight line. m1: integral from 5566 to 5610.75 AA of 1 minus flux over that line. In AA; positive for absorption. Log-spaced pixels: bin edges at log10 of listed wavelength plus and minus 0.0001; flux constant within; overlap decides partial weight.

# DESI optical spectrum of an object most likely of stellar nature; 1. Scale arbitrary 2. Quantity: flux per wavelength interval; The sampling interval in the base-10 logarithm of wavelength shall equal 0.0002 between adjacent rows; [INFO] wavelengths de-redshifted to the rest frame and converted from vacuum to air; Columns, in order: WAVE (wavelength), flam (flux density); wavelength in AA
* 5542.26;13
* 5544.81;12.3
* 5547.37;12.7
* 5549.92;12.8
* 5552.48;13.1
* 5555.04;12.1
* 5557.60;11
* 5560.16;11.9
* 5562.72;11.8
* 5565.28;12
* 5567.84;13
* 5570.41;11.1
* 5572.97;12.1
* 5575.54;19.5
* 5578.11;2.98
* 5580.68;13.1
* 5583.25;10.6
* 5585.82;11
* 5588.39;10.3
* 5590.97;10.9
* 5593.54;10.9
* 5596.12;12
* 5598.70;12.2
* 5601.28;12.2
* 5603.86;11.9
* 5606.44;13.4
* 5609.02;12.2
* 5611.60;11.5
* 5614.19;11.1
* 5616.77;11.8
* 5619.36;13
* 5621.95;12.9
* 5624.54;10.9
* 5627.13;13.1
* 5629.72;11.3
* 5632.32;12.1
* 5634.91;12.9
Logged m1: 1.1 AA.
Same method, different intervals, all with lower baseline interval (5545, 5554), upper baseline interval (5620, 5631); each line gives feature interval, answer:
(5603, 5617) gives 0.28 AA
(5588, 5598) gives 0.99 AA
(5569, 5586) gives 1.36 AA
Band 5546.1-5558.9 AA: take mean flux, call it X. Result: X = 12.3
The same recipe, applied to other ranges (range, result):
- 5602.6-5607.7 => 12.7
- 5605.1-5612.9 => 12.4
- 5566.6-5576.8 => 13.9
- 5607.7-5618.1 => 11.7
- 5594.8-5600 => 12.1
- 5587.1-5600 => 11.3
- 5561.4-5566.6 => 11.9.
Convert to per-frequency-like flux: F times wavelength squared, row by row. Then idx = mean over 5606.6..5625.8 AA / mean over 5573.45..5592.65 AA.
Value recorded 1.08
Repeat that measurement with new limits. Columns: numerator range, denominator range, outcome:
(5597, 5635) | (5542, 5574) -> 1.02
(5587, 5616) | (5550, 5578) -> 0.96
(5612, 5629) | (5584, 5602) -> 1.08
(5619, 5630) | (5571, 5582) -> 1.05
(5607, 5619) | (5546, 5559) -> 0.98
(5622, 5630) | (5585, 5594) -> 1.13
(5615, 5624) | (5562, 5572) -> 1.05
